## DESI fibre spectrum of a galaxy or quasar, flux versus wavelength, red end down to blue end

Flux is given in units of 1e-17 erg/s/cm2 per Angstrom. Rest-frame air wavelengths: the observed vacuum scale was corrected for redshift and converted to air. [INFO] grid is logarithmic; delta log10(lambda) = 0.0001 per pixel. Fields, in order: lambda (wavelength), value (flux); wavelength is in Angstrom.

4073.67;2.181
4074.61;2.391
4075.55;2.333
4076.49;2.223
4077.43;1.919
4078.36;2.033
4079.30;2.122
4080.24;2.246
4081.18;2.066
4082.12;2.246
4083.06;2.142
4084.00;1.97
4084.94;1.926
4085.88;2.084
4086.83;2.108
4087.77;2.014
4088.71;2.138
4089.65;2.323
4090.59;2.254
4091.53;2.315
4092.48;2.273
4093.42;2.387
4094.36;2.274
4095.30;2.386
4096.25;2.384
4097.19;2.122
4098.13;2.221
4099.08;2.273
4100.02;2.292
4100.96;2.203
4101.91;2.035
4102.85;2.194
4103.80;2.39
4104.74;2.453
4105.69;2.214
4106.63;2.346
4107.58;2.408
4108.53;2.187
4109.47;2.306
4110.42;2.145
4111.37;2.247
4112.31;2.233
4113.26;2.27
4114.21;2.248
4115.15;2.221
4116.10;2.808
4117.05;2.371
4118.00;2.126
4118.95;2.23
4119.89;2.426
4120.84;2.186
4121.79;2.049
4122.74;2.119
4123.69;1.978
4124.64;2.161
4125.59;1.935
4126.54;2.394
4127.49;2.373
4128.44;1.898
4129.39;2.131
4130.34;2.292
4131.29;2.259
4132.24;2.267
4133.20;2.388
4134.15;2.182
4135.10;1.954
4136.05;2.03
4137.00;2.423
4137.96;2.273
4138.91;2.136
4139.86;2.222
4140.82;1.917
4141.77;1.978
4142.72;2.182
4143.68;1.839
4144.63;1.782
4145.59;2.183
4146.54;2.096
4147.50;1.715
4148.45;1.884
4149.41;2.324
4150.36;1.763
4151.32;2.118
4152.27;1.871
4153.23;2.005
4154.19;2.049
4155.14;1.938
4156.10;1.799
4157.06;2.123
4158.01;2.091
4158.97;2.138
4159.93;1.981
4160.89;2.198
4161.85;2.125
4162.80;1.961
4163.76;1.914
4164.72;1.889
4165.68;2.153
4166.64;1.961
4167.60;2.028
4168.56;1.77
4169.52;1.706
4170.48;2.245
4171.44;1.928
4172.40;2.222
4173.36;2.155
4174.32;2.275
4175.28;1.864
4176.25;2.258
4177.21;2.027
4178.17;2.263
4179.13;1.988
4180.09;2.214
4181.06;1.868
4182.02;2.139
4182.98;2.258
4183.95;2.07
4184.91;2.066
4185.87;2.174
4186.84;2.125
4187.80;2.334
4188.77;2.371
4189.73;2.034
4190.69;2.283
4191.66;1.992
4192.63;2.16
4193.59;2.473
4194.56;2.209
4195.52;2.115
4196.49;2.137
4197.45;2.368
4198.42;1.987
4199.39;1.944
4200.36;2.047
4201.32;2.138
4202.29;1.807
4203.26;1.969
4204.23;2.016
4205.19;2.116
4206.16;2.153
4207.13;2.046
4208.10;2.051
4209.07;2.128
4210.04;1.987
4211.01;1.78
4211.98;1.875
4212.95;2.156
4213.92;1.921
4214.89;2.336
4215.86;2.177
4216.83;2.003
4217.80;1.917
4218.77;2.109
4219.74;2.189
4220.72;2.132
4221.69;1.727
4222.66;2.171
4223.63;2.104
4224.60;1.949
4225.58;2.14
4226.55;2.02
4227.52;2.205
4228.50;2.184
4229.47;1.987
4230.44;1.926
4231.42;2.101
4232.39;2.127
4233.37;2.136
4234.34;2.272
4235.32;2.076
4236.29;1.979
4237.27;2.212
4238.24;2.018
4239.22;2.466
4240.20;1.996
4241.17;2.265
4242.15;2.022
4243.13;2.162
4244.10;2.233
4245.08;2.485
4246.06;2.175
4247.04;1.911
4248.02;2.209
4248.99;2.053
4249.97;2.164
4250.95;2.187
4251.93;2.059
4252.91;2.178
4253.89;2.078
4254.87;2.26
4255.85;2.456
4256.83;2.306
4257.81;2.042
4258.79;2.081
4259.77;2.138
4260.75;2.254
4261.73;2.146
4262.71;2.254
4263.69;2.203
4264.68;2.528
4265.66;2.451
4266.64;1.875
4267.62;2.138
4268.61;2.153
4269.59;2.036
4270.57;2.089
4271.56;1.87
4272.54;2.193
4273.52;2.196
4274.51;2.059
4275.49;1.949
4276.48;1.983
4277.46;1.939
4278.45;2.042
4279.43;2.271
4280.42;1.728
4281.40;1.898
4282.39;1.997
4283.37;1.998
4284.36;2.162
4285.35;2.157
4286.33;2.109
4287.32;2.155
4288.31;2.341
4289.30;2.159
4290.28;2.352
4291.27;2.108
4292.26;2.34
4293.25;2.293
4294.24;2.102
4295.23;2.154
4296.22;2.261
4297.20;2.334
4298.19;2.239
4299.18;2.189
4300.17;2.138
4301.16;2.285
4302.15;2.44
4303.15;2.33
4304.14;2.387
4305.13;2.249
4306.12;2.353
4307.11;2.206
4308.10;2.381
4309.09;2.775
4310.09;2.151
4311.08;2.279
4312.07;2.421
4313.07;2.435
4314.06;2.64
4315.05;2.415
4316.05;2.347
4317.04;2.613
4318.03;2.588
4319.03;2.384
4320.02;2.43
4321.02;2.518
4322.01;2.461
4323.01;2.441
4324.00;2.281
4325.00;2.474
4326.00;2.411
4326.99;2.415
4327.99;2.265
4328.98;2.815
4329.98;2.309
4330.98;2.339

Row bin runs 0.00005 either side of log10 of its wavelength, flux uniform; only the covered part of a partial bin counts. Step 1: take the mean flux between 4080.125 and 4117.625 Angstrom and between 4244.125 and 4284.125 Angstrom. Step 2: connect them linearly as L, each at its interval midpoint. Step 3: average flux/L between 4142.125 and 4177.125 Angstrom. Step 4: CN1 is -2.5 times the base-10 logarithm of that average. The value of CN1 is 0.10 mag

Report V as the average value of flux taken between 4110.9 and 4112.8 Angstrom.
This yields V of 2.24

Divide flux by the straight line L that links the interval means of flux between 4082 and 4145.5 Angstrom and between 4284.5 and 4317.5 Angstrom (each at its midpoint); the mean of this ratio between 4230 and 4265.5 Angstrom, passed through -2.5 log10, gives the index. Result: 0.050 mag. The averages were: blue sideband 2.2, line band 2.17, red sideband 2.31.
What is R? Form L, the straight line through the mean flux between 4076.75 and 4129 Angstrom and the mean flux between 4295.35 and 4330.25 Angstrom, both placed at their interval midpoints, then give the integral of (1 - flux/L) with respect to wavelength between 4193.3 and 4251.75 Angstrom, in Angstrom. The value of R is 5.4 Angstrom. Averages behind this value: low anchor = 2.21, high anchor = 2.39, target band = 2.1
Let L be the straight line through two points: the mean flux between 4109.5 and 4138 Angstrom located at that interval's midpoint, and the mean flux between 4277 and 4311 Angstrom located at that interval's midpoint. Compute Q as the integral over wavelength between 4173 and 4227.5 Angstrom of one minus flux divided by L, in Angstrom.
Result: 2.9 Angstrom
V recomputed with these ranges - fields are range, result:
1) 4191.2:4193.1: 2.07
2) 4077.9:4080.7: 2.13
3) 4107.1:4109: 2.29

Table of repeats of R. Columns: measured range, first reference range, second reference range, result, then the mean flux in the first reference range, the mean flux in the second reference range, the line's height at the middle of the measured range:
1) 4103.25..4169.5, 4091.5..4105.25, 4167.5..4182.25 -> 1.3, 2.28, 2.06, 2.17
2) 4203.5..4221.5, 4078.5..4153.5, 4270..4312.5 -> 1.1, 2.18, 2.19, 2.18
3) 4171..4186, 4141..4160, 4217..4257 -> -0.5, 1.99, 2.13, 2.04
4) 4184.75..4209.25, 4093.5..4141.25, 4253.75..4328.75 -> 1.3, 2.23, 2.25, 2.24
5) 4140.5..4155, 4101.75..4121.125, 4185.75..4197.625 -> 1.8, 2.29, 2.21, 2.26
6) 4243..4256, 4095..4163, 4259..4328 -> 0.3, 2.16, 2.25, 2.22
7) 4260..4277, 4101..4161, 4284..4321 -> 1.1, 2.15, 2.32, 2.29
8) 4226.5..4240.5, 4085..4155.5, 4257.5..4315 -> 0.5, 2.18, 2.2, 2.19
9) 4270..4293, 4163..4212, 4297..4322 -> 2.2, 2.08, 2.38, 2.31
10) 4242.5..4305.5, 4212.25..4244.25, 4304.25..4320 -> 2.9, 2.1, 2.42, 2.27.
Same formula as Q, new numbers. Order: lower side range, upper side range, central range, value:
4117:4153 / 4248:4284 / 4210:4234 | 0.7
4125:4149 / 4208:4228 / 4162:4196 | -0.3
